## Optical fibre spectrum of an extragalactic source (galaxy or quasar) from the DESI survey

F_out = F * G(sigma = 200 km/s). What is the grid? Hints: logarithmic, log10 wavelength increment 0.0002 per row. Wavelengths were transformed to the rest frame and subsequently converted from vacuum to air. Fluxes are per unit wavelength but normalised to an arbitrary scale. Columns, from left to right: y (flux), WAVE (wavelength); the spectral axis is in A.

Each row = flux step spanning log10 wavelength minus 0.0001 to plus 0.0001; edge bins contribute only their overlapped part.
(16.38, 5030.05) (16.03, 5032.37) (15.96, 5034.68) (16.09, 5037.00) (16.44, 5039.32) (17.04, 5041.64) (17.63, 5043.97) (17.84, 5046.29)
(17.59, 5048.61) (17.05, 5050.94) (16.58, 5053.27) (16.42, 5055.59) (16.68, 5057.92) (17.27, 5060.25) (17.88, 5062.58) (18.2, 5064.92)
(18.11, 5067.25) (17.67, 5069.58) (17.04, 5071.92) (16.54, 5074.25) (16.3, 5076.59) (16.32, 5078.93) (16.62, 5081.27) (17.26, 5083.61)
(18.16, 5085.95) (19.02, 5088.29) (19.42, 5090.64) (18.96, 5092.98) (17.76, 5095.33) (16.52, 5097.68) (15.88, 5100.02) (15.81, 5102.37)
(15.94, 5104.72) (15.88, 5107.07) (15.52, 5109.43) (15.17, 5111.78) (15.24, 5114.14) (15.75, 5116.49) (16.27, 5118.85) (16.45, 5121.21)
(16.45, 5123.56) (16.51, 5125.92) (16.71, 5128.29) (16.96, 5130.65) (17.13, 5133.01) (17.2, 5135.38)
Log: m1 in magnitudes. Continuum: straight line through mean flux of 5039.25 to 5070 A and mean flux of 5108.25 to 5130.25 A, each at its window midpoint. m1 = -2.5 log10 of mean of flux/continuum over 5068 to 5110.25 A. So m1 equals -0.03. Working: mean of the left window 17.3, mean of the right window 16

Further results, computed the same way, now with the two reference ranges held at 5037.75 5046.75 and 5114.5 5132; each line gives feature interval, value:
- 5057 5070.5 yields -0.04 mag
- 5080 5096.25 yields -0.09 mag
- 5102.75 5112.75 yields 0.06 mag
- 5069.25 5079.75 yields 0.01 mag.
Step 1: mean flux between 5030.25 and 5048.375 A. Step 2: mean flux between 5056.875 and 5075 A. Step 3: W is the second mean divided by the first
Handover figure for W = 1.0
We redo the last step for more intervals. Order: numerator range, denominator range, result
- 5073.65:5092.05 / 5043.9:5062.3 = 1.02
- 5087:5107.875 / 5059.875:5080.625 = 1.00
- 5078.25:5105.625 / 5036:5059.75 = 1.02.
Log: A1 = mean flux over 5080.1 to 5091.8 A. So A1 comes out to 18.1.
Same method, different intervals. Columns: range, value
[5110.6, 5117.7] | 15.4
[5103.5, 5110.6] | 15.8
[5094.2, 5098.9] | 17.1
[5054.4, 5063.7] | 17.1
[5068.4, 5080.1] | 16.8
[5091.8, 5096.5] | 18.4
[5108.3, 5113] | 15.3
